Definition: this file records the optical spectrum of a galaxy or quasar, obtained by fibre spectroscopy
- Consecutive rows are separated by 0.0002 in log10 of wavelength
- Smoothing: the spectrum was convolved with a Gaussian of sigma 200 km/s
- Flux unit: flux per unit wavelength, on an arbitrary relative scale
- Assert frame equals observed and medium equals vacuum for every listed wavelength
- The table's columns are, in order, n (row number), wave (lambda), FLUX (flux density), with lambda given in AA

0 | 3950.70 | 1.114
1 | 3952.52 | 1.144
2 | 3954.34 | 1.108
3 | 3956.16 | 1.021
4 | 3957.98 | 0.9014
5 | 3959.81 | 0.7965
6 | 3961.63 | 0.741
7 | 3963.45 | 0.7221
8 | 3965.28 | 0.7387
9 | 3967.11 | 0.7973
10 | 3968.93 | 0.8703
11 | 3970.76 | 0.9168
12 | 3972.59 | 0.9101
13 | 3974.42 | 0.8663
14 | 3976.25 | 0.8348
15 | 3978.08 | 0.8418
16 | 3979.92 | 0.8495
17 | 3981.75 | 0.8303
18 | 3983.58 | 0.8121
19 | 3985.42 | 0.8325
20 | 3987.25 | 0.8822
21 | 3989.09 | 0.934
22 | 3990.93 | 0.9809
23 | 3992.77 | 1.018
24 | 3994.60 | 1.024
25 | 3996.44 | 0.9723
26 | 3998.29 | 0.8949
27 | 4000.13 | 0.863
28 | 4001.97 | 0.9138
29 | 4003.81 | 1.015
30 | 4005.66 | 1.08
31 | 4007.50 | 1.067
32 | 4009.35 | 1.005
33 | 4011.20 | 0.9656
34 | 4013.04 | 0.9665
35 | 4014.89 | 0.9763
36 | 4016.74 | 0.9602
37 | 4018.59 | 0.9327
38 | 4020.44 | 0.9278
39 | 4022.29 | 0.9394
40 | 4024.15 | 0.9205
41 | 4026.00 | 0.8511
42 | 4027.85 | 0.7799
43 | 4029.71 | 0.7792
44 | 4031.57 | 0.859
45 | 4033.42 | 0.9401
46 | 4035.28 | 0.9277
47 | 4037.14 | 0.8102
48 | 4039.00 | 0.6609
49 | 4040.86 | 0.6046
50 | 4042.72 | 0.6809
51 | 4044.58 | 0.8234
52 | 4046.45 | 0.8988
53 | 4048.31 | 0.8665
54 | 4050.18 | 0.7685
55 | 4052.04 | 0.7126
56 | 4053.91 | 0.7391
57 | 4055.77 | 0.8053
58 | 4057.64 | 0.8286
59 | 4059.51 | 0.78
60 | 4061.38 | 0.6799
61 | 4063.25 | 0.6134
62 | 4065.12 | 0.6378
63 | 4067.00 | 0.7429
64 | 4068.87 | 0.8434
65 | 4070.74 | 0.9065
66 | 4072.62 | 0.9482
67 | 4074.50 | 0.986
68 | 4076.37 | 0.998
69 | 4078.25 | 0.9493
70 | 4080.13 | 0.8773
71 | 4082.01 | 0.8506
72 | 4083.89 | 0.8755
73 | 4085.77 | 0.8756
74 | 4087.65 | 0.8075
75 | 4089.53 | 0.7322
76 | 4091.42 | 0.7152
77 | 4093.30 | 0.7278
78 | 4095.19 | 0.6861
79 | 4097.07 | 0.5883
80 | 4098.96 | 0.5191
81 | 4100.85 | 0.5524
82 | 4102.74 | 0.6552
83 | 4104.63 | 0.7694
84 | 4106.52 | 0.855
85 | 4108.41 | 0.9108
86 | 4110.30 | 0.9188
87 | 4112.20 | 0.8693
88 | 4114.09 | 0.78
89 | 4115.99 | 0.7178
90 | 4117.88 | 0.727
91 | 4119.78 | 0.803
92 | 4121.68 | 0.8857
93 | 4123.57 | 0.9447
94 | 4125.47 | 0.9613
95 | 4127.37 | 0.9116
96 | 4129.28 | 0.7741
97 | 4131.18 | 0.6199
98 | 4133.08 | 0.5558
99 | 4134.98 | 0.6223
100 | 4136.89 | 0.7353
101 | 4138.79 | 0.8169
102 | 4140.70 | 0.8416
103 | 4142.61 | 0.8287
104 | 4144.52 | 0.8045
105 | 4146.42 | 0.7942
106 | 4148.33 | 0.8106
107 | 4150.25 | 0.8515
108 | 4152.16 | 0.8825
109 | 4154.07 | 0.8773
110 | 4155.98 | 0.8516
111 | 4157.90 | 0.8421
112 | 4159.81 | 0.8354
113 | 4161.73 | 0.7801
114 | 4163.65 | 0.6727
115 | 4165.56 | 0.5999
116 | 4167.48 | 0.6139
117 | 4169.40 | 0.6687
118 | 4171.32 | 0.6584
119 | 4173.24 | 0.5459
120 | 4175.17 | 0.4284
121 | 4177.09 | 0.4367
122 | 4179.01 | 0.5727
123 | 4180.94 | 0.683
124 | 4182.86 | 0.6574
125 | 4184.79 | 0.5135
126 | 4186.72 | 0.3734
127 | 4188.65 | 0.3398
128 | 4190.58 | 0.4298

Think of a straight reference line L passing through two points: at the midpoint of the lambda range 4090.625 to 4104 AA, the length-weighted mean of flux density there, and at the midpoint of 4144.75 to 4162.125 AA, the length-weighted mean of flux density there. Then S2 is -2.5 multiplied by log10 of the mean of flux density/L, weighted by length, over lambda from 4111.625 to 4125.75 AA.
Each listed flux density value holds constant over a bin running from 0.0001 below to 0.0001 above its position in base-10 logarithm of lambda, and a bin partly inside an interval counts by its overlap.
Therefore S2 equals -0.16 mag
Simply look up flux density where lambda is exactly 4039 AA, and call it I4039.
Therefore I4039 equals 0.6609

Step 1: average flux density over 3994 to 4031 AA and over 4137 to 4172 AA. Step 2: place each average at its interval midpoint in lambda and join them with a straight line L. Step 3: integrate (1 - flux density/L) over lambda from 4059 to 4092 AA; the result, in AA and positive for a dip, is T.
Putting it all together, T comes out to 1.6 AA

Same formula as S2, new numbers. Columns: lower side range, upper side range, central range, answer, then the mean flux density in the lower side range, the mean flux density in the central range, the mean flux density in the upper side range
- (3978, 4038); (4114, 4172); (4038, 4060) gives 0.149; 0.921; 0.764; 0.777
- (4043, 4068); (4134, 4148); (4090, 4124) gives 0.025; 0.759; 0.754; 0.779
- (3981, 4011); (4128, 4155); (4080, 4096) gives 0.063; 0.946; 0.791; 0.774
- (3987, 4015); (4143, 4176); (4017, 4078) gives 0.105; 0.974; 0.821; 0.739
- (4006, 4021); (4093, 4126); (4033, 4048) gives 0.165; 0.981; 0.791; 0.769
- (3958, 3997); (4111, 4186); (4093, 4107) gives 0.171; 0.865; 0.66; 0.737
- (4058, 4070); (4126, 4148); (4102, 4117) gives -0.090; 0.725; 0.811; 0.761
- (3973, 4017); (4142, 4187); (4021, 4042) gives 0.072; 0.932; 0.825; 0.694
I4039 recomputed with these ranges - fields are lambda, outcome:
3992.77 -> 1.018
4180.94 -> 0.683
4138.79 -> 0.8169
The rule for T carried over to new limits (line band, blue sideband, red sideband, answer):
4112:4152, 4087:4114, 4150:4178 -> -4.18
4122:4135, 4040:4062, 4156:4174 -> -1.14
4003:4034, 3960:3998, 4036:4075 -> -4.43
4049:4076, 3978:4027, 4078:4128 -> 1.88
